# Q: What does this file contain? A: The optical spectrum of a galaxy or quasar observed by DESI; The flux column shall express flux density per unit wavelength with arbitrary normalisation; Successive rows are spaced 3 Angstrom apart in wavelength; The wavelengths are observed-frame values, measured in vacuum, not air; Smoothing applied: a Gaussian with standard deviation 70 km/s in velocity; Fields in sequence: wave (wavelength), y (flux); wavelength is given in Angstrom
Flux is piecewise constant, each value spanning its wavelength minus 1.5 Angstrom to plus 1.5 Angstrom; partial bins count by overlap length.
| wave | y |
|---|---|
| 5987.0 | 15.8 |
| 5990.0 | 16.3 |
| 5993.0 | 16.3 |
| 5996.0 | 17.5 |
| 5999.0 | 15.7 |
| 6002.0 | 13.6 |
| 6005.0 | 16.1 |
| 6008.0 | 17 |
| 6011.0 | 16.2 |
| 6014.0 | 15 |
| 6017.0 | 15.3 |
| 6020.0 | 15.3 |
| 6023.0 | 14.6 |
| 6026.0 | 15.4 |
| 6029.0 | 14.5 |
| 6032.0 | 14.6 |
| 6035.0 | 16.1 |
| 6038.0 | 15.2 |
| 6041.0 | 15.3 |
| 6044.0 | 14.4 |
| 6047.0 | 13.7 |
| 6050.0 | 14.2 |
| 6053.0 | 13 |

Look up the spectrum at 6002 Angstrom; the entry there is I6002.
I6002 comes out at 13.6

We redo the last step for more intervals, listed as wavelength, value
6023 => 14.6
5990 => 16.3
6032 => 14.6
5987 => 15.8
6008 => 17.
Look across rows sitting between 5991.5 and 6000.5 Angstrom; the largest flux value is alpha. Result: 17.5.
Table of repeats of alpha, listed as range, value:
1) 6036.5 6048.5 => 15.3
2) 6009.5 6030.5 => 16.2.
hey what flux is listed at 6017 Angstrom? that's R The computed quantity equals 15.3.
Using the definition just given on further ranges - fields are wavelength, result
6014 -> 15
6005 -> 16.1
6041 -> 15.3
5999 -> 15.7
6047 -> 13.7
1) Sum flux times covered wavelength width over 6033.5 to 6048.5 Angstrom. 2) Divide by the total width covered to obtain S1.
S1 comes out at 14.9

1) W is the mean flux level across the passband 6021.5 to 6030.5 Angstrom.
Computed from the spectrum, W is 14.8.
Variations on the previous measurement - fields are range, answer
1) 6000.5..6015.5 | 15.6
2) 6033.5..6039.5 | 15.7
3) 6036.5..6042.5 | 15.2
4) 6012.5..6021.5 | 15.2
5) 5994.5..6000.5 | 16.6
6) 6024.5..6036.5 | 15.2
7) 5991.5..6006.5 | 15.8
